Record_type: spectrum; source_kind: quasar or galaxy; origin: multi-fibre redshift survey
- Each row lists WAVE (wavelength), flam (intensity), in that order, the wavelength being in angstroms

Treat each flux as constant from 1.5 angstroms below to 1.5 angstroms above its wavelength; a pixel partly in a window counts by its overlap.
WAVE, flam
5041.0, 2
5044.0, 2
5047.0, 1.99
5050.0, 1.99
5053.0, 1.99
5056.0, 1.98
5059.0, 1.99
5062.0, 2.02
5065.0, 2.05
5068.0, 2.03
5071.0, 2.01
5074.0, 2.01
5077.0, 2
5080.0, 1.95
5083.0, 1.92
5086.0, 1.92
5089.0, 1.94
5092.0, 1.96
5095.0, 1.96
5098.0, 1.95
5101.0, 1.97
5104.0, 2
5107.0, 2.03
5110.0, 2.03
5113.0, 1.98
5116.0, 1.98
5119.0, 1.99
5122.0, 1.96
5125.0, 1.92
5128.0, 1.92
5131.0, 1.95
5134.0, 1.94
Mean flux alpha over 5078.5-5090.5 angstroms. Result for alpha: 1.93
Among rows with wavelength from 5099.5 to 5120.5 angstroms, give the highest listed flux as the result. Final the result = 2.03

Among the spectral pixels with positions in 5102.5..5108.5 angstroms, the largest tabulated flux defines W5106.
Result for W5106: 2.03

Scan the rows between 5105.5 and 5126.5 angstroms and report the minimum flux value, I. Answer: 1.92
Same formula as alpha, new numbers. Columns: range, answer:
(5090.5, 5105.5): 1.97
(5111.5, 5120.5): 1.98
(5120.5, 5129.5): 1.93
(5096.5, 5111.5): 2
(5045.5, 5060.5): 1.99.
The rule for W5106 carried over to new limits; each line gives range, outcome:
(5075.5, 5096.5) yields 2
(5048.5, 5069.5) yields 2.05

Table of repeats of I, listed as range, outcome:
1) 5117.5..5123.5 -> 1.96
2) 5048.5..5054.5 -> 1.99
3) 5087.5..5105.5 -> 1.94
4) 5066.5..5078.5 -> 2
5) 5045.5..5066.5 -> 1.98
